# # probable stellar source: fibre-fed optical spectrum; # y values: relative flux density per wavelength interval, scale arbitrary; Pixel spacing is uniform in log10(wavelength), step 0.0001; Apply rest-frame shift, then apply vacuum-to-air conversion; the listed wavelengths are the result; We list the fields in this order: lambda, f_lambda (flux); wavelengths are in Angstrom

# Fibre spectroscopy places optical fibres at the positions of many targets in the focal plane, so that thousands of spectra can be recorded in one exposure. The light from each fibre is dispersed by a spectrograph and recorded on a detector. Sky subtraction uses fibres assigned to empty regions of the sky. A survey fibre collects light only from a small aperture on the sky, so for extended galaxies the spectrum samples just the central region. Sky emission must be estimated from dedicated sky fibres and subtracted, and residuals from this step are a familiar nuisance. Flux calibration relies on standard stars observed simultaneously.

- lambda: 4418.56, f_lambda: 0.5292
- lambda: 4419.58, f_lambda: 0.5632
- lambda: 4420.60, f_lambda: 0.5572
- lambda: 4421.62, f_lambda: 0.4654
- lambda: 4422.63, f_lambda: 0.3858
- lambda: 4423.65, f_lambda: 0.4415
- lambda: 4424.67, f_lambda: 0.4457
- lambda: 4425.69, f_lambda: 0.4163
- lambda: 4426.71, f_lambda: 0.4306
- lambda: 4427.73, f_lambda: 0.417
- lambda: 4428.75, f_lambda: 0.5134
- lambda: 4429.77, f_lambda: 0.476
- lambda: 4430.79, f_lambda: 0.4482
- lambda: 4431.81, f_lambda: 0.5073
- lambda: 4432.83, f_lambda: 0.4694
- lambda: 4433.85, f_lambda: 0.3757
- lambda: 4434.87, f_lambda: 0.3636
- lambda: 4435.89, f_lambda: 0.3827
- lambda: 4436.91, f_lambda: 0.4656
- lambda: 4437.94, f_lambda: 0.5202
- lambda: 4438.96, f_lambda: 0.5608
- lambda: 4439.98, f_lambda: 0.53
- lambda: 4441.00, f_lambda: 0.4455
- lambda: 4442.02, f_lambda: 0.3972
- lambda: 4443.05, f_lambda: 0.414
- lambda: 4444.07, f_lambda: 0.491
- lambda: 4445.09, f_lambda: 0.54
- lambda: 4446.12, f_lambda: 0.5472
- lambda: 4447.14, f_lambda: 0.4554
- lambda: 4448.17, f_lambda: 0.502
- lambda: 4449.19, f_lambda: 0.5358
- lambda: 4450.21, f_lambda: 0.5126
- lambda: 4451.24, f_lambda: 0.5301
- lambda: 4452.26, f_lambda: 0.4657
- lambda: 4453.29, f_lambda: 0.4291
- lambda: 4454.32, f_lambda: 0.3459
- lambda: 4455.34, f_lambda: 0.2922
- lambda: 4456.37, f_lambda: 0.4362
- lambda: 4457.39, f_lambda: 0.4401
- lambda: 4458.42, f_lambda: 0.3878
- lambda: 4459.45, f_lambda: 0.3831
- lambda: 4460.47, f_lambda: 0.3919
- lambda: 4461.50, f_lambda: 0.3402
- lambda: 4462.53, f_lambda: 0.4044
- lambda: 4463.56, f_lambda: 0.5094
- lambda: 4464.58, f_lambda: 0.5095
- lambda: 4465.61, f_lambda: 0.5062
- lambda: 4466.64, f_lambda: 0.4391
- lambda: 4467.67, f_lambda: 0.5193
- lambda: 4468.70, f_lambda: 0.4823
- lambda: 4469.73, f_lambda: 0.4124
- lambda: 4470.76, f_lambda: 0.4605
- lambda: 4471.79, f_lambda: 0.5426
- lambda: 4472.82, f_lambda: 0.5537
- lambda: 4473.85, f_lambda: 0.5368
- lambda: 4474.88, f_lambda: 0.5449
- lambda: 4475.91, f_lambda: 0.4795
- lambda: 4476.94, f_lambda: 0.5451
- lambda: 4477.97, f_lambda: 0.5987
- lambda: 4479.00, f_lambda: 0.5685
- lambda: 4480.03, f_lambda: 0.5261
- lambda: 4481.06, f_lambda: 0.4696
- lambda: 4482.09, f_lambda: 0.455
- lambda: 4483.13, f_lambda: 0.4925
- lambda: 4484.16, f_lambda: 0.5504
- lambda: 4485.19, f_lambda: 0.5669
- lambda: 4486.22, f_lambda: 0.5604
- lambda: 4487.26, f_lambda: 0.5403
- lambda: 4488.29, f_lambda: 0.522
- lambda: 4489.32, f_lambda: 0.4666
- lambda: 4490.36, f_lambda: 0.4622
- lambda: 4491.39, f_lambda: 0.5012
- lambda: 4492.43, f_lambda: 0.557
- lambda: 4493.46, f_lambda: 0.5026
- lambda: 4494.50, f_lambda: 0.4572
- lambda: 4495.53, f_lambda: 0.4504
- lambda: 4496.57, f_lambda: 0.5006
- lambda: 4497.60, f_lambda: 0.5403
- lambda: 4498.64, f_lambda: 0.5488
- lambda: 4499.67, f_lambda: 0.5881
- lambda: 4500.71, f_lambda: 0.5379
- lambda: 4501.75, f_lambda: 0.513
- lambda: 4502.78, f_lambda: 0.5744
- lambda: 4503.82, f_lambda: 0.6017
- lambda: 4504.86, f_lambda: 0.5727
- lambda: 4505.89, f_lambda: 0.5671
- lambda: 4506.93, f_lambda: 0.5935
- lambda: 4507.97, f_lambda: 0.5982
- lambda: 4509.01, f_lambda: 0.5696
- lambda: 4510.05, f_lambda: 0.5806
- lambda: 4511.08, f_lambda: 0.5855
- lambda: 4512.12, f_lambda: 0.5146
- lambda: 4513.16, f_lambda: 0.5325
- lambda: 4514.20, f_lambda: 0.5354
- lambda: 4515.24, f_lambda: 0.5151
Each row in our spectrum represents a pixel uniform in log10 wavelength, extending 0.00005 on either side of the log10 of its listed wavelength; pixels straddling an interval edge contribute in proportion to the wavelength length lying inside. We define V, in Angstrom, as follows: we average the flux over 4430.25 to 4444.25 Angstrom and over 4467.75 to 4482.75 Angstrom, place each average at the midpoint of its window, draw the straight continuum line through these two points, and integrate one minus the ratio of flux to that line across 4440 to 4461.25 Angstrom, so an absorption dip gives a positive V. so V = 1.18 Angstrom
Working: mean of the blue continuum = 0.454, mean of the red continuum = 0.512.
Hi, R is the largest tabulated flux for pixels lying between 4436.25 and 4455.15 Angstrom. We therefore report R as 0.5608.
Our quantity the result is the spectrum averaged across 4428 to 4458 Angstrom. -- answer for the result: 0.461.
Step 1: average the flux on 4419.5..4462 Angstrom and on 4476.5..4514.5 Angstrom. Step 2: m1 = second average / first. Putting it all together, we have 1.19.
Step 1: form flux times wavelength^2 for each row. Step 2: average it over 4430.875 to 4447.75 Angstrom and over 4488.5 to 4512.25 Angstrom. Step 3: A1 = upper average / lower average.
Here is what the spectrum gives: 1.2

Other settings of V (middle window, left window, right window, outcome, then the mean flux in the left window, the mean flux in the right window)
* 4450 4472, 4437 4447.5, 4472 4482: 3.1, 0.49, 0.533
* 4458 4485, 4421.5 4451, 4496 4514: 1.4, 0.465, 0.559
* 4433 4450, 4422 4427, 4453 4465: -2.3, 0.425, 0.405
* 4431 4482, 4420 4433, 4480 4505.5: 1.9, 0.46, 0.523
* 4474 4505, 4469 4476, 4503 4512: 0.9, 0.505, 0.58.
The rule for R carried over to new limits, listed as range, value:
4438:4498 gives 0.5987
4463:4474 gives 0.5537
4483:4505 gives 0.6017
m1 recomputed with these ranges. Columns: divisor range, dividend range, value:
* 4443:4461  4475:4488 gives 1.18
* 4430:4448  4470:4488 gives 1.13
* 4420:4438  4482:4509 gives 1.19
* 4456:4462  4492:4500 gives 1.30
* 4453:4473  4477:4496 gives 1.18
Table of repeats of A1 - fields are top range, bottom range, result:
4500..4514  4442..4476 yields 1.24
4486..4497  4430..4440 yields 1.12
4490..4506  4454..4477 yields 1.18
